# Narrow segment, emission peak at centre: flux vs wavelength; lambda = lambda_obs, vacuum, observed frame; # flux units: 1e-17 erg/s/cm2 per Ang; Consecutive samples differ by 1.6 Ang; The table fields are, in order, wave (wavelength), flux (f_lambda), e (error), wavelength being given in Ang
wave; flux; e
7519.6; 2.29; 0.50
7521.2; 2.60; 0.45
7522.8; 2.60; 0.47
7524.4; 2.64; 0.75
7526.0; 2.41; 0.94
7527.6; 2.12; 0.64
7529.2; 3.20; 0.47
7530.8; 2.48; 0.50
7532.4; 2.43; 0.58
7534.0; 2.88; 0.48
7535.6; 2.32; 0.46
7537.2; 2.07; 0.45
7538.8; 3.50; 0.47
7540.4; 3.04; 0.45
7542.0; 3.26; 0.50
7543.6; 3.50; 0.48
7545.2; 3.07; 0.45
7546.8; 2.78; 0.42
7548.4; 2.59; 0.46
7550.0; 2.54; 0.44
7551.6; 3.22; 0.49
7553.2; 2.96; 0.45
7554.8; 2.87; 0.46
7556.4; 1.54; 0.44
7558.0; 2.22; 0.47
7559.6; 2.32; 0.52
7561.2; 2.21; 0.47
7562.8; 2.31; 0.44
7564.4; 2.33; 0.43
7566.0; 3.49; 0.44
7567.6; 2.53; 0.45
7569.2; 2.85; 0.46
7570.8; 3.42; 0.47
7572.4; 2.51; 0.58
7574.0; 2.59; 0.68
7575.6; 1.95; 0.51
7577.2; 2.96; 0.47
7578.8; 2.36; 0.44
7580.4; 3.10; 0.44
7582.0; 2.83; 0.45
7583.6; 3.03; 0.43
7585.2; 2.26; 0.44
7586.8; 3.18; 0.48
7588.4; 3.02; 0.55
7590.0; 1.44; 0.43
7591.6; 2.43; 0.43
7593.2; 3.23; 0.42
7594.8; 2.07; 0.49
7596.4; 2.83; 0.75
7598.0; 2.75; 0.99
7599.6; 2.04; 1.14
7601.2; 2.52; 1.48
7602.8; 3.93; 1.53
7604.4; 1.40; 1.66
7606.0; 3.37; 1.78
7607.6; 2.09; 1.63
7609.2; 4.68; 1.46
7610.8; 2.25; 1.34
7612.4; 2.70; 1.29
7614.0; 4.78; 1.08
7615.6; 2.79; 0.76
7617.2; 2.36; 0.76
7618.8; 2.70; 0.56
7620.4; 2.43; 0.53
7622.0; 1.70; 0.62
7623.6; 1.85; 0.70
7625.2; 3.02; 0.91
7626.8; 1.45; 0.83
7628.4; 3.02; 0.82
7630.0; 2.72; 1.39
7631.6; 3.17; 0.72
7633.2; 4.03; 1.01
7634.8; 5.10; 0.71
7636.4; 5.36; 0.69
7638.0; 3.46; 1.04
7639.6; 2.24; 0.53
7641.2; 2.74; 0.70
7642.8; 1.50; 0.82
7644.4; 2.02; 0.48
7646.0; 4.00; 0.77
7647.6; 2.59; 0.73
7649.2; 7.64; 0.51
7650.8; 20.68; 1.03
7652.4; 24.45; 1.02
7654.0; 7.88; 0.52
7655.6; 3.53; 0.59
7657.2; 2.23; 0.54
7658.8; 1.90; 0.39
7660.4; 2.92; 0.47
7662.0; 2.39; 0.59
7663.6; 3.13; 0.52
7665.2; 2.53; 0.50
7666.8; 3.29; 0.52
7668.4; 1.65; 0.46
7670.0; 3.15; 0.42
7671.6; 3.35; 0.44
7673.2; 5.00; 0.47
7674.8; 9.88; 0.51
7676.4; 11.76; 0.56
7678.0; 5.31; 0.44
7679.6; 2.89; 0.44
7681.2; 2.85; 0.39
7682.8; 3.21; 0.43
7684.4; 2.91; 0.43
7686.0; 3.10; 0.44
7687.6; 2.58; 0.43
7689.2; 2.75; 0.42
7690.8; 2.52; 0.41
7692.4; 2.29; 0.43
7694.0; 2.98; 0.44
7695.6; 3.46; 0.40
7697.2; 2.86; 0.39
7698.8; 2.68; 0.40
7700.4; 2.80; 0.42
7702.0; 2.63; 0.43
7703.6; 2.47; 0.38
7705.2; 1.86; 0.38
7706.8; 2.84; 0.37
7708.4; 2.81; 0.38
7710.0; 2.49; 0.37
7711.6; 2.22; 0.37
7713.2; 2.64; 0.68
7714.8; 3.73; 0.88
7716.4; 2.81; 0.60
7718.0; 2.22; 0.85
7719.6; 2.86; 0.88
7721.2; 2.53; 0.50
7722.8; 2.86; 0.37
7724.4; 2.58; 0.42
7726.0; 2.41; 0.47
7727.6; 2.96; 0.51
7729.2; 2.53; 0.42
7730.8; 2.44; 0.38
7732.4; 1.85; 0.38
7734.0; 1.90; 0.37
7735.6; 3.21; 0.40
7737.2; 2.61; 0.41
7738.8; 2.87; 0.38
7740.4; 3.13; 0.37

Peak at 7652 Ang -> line H-alpha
